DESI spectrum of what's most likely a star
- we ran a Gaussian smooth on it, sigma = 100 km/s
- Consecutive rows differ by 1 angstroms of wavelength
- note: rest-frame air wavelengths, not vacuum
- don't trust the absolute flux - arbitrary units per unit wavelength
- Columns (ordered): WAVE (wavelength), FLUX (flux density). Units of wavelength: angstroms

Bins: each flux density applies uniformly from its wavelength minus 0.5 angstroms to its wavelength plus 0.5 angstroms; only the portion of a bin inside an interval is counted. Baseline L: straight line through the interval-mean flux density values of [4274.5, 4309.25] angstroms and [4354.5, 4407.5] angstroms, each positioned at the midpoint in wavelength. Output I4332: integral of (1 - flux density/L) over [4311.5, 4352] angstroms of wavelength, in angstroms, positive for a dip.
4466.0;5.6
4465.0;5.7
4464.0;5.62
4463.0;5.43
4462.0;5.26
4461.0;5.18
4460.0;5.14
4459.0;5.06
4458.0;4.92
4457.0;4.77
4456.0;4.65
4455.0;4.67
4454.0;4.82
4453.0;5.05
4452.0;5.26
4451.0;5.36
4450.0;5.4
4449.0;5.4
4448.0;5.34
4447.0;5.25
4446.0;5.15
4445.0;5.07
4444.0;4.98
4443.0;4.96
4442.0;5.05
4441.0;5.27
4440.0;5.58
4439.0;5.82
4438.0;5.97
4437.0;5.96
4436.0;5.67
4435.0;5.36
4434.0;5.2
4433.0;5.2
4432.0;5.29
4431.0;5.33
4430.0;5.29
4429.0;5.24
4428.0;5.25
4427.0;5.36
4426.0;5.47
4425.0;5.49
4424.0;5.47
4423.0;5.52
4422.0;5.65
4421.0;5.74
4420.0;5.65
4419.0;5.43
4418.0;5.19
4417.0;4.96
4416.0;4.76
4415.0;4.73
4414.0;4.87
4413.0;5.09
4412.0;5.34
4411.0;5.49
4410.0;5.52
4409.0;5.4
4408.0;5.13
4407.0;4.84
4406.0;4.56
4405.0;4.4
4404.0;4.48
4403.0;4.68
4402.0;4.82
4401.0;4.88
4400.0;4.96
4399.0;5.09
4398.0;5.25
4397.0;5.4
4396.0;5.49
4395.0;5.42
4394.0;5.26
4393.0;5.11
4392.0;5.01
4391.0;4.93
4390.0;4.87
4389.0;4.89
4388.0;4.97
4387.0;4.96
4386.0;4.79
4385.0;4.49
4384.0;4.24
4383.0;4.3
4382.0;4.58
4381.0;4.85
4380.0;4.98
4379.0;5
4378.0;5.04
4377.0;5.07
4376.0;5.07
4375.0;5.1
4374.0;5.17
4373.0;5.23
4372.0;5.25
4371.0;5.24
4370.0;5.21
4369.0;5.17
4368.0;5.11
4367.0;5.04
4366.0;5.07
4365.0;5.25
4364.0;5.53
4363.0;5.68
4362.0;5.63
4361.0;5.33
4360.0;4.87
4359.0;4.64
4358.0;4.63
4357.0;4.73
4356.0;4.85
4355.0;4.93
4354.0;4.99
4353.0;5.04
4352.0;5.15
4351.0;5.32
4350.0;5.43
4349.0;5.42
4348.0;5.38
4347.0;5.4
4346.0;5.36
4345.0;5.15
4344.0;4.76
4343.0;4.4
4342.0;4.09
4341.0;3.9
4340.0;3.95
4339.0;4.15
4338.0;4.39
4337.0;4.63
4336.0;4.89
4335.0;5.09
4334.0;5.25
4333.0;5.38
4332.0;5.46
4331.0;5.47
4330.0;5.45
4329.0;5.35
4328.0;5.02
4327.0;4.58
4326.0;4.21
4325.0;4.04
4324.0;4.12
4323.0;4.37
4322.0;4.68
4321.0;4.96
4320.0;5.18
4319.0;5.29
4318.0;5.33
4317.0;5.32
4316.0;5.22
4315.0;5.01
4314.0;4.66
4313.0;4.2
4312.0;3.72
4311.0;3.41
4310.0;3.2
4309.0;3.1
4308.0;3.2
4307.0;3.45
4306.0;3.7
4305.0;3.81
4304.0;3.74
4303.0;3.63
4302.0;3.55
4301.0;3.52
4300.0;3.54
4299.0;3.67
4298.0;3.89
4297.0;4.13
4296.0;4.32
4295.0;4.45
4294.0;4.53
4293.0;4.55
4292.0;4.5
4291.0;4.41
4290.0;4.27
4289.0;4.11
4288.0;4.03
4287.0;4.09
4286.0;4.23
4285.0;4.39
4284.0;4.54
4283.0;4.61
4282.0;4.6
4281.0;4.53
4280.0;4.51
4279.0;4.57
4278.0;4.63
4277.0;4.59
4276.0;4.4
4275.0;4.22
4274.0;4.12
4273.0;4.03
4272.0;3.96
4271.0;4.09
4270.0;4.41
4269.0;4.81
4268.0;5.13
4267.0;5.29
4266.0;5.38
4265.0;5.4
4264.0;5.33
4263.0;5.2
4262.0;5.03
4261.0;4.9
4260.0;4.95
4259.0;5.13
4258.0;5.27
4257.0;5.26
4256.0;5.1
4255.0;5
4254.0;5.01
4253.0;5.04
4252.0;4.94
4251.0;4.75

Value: -3.1 angstroms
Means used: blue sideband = 4.12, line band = 4.85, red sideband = 4.99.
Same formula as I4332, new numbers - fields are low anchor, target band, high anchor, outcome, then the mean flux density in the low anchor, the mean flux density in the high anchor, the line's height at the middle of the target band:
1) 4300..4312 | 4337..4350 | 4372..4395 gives -1.6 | 3.49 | 4.92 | 4.19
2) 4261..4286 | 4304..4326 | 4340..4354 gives 2.5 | 4.65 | 4.95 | 4.82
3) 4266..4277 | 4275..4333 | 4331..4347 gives 3.4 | 4.5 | 4.77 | 4.63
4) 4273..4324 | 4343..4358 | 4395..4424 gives -1.4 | 4.25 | 5.13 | 4.66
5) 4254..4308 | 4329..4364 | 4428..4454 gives -1.4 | 4.44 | 5.33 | 4.8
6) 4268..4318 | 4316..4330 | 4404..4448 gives -1.3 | 4.19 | 5.27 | 4.43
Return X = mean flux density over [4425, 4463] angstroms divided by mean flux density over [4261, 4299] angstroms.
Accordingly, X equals 1.16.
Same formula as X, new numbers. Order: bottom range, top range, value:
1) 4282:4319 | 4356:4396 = 1.21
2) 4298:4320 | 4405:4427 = 1.30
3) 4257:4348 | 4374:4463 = 1.14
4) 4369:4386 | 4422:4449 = 1.09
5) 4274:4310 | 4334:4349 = 1.15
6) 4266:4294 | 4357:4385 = 1.13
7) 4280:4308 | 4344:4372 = 1.26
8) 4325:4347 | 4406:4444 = 1.11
